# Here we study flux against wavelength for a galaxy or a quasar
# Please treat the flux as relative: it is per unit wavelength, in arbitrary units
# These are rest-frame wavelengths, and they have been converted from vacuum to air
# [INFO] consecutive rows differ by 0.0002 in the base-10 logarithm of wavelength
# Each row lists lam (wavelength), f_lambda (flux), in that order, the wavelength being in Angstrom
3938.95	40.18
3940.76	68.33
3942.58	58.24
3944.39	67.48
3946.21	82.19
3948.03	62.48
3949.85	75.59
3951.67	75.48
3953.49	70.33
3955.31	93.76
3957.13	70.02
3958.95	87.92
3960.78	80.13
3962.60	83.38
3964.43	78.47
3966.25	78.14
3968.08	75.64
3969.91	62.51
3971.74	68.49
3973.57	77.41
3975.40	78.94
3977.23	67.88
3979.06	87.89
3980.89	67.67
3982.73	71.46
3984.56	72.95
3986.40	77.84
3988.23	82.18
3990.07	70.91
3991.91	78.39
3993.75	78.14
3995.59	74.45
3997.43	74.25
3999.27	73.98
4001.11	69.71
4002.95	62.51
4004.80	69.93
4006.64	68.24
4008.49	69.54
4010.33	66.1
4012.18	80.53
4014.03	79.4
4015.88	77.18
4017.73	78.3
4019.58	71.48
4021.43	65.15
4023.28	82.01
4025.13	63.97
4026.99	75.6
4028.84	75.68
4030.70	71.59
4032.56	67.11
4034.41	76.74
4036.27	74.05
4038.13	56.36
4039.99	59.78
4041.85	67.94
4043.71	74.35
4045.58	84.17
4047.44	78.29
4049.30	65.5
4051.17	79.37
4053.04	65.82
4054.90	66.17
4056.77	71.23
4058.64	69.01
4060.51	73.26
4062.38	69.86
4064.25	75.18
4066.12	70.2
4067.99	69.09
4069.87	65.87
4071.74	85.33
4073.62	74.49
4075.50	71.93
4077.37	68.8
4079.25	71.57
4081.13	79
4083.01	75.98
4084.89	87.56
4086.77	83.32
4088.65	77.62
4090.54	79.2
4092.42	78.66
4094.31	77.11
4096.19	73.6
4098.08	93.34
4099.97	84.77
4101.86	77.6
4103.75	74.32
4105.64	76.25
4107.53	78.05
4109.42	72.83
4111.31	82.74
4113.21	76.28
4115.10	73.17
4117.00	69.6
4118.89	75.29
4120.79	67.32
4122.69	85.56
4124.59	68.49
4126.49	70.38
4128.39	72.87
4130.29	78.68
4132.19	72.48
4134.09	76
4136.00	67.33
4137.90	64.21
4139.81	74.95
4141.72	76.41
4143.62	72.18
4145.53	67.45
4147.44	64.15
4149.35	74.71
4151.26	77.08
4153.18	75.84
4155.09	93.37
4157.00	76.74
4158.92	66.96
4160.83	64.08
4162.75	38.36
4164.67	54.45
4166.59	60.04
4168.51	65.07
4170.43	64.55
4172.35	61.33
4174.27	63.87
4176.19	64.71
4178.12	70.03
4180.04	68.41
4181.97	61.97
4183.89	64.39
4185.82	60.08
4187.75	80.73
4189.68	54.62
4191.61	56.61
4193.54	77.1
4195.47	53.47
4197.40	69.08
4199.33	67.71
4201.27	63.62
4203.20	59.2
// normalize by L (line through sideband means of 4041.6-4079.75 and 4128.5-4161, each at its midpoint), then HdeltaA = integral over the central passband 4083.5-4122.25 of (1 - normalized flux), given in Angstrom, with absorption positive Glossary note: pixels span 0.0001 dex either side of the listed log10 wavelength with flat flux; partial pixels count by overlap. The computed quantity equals -2.8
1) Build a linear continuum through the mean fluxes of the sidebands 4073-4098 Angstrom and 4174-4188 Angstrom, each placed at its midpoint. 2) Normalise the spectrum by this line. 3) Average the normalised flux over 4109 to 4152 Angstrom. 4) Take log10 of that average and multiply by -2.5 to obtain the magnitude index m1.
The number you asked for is -0.01 mag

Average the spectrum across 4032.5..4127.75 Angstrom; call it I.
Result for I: 74.4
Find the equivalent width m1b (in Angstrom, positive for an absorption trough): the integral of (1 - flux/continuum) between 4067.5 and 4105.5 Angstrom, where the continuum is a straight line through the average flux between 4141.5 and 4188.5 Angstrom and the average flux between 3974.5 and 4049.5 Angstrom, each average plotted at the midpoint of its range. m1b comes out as -4.0 Angstrom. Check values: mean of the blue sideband 73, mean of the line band 77.5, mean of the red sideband 67.3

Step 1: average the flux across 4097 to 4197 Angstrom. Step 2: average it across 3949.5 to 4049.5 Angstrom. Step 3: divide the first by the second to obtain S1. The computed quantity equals 1.0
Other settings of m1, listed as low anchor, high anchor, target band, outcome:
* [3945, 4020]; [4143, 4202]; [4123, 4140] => -0.06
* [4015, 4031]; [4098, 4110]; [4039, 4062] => 0.06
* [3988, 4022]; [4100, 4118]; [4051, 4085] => 0.03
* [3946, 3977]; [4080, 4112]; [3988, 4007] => 0.06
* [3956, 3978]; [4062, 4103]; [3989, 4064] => 0.07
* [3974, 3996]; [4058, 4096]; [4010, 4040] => 0.05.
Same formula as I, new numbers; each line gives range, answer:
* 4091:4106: 79.6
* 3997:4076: 71.8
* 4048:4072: 70.9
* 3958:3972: 77.2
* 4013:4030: 74.3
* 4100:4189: 70.5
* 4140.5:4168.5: 68.6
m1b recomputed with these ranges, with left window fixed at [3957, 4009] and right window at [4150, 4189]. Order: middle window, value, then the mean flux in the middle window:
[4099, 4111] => -1.4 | 77.6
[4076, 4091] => -1.6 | 77.7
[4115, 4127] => -0.7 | 72.9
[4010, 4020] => -0.4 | 76.2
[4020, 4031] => 0.1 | 72.3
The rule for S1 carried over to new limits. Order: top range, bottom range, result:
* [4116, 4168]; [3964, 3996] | 0.94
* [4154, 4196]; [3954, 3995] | 0.84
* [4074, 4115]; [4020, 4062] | 1.10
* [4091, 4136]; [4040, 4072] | 1.06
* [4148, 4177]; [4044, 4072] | 0.92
